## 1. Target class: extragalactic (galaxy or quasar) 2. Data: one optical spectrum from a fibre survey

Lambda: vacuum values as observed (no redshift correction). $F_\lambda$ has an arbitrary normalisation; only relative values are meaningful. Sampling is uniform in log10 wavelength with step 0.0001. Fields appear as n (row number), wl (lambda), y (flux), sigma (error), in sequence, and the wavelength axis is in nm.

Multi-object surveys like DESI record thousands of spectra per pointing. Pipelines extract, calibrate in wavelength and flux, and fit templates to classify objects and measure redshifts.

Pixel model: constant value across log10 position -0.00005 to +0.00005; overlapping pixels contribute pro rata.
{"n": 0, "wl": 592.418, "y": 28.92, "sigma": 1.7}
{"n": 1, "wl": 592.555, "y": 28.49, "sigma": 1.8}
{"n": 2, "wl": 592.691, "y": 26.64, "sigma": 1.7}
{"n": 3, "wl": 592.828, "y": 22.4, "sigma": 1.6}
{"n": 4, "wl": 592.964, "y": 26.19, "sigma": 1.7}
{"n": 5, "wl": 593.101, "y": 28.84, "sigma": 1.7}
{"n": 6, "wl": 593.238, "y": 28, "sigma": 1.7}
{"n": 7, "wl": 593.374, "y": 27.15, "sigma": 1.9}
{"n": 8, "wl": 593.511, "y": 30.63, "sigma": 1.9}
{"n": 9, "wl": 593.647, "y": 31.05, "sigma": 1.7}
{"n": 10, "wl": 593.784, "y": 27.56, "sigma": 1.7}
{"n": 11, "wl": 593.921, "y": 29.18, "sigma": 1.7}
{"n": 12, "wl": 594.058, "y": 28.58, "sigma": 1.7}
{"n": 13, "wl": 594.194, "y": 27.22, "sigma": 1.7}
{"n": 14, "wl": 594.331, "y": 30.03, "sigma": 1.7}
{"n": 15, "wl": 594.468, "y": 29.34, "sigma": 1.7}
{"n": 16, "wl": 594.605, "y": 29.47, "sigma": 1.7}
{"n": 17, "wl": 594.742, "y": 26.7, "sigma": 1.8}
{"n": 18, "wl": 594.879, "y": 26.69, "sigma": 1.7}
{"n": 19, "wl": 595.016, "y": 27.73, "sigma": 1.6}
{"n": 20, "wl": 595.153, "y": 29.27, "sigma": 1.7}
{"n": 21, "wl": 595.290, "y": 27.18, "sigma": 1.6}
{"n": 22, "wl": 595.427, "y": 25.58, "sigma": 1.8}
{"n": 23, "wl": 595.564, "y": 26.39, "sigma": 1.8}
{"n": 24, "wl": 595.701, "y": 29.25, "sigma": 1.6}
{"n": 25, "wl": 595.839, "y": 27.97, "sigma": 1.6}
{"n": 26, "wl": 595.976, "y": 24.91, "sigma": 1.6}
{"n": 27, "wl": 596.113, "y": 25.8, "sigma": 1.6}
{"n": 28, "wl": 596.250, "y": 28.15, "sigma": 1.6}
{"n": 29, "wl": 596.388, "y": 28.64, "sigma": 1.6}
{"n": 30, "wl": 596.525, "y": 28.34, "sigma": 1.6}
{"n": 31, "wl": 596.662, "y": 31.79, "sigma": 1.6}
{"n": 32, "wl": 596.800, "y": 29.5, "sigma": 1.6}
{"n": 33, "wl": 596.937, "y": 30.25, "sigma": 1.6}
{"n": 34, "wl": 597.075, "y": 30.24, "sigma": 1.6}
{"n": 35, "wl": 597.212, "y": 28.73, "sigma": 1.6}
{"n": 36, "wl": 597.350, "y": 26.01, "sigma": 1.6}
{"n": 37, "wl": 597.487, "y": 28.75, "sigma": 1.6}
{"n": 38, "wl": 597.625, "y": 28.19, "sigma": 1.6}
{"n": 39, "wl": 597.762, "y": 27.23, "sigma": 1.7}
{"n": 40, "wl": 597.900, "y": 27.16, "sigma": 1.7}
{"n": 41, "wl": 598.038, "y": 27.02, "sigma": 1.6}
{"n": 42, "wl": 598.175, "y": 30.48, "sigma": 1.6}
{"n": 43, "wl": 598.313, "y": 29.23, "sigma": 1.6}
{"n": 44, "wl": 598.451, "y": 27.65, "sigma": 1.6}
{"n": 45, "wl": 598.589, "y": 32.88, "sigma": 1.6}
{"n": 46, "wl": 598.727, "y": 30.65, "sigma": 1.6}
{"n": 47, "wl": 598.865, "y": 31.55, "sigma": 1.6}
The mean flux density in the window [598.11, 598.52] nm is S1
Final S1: 29.1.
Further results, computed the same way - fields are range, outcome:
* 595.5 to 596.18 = 26.9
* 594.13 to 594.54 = 28.9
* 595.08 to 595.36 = 28.2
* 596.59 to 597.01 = 30.5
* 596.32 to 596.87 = 29.6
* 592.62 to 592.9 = 24.6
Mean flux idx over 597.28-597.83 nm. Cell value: 27.6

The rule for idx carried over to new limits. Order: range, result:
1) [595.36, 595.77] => 27.1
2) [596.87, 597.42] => 28.8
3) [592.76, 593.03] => 24.3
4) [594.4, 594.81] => 28.5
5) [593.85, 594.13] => 28.9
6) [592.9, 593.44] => 27.5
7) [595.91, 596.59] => 27.2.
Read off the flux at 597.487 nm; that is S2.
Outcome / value 28.75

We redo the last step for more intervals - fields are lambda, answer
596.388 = 28.64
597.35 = 26.01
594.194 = 27.22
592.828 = 22.4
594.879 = 26.69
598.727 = 30.65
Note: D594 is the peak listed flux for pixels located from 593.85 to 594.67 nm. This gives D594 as 30.03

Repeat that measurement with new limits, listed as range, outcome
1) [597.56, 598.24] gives 30.48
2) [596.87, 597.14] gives 30.25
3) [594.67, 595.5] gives 29.27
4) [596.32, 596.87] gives 31.79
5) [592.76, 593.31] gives 28.84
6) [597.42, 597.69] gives 28.75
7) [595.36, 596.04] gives 29.25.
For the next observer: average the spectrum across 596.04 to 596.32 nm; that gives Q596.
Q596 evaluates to 26.9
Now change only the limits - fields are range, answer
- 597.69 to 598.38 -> 28.2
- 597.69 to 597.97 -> 27.2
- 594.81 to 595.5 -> 27.3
